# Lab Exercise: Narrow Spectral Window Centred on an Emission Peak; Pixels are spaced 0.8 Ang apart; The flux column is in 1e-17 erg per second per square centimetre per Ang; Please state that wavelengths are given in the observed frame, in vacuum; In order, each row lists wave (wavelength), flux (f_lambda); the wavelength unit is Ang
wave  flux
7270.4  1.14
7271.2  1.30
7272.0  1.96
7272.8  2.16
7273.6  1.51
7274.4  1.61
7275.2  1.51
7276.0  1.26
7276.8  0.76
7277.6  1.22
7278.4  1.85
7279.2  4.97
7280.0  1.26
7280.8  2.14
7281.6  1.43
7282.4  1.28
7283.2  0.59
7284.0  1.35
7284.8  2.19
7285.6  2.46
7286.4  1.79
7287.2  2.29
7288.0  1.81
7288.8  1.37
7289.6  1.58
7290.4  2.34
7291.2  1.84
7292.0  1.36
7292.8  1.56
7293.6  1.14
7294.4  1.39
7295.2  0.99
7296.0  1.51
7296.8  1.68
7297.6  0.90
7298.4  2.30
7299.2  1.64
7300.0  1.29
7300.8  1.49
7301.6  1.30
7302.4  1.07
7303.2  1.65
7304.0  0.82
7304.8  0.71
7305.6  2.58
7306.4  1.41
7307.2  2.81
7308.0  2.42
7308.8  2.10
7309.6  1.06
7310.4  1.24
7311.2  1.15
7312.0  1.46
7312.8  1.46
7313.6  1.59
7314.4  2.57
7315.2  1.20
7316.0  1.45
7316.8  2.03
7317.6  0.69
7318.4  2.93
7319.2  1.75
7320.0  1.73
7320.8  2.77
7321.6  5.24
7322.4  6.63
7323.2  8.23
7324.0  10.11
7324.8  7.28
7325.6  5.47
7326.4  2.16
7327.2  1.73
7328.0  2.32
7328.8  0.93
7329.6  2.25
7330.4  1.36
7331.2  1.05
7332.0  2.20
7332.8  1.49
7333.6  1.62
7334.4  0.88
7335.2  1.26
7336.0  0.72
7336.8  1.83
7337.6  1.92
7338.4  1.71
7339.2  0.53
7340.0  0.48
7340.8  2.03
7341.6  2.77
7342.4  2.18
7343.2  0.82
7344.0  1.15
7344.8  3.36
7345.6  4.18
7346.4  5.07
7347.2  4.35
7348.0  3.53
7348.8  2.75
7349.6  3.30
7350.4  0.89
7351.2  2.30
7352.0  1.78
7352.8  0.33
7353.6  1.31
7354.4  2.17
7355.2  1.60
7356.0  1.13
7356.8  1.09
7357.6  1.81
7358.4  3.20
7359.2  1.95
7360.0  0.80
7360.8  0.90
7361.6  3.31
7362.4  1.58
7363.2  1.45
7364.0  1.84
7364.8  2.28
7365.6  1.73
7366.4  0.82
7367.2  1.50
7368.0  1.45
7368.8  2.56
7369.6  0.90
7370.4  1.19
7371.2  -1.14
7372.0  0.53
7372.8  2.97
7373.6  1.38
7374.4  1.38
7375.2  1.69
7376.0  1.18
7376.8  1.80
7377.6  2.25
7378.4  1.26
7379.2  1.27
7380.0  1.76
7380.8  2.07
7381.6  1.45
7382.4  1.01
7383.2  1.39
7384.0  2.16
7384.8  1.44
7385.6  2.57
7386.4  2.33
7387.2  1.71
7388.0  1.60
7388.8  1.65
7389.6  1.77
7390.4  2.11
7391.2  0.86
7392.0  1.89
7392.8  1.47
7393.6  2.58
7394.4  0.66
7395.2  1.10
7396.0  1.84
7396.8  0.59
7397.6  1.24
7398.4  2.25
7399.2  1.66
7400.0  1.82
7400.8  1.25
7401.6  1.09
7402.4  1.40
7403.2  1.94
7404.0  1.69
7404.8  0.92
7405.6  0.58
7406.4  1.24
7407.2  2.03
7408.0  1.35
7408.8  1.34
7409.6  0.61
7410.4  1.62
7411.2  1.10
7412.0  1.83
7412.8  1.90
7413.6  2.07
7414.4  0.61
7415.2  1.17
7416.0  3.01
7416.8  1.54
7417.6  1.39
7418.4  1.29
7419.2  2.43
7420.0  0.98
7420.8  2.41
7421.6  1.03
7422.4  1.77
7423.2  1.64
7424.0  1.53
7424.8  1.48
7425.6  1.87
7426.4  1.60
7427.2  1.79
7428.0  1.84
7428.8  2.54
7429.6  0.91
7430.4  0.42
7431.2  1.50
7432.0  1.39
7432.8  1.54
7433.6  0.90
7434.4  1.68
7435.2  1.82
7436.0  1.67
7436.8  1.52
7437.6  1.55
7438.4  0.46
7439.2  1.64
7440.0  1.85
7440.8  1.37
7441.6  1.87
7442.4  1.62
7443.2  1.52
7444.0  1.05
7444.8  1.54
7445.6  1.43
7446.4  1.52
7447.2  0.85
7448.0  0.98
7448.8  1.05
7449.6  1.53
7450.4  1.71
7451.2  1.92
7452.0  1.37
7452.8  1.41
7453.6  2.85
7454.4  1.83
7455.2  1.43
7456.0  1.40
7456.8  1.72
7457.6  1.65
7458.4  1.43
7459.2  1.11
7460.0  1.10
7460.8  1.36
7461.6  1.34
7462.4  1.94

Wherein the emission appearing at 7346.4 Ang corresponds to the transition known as [N II] 6583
